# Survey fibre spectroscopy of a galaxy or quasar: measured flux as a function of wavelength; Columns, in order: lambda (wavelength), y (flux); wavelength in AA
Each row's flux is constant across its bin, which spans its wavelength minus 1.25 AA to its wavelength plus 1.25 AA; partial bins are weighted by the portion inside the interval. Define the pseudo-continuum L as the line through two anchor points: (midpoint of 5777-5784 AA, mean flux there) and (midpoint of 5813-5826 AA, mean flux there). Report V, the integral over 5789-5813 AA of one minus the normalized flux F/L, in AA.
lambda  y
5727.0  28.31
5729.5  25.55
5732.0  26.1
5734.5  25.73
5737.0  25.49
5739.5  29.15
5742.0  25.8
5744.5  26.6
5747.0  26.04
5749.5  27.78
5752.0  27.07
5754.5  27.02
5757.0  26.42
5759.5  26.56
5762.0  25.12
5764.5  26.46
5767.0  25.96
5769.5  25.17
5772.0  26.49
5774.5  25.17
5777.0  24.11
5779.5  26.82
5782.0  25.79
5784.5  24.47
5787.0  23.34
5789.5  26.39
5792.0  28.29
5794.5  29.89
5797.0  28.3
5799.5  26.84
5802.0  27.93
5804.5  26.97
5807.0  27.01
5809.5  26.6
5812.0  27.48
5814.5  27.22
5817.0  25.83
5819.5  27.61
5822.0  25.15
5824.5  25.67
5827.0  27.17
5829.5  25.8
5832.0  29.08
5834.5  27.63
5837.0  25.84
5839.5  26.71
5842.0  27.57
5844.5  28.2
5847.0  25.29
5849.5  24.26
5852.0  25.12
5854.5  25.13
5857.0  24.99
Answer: -1.4 AA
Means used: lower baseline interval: 25.7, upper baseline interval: 26.3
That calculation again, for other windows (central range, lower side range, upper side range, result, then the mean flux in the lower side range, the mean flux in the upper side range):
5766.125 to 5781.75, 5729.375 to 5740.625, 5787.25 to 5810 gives 0.82 AA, 26.5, 27.4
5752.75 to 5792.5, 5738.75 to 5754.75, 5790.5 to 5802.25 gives 2.62 AA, 27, 28.2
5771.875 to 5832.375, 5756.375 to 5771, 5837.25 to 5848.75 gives -0.60 AA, 25.9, 26.7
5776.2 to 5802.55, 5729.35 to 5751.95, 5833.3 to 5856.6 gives -0.21 AA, 26.5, 26.1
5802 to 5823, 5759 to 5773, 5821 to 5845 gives -0.20 AA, 25.9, 26.9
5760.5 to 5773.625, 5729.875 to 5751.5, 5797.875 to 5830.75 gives 0.39 AA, 26.6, 26.7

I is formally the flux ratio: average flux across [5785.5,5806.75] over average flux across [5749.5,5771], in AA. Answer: 1.0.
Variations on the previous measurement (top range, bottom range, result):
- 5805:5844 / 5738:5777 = 1.02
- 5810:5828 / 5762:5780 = 1.04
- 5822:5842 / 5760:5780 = 1.04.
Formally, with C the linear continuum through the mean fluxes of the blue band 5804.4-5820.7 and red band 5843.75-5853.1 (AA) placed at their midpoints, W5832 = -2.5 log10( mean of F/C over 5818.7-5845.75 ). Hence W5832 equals -0.03 mag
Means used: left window 27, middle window 26.9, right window 25.6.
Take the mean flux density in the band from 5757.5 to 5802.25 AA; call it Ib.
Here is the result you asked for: 26.2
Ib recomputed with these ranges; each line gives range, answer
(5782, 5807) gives 26.9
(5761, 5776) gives 25.7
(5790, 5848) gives 27.1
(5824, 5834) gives 27.1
